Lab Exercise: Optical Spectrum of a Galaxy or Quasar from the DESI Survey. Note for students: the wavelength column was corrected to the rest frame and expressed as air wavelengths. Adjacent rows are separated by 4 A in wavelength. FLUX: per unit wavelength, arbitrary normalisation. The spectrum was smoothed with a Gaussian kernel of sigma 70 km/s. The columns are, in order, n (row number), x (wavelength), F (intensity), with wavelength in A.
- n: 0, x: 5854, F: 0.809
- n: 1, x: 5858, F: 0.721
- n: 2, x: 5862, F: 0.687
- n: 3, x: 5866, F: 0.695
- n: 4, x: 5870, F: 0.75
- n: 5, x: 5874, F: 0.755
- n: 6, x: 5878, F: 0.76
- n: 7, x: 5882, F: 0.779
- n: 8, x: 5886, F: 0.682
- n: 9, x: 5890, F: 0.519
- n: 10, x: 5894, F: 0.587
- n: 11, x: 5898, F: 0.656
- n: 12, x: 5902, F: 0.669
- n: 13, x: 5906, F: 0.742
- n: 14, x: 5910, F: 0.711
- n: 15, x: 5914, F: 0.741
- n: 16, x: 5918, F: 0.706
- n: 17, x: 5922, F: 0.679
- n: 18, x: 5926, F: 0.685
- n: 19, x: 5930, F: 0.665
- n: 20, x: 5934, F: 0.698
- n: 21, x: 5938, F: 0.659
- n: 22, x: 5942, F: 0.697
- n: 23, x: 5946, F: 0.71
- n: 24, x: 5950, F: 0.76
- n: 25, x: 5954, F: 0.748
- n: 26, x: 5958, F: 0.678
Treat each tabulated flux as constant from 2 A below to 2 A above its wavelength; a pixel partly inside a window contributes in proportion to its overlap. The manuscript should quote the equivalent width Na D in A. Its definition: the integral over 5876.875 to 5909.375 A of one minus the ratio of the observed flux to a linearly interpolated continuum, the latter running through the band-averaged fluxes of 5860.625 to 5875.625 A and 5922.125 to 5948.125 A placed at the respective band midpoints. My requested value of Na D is 1.6 A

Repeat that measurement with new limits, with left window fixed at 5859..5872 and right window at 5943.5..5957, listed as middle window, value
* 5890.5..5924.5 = 2.04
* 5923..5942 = 1.30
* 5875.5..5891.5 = 0.53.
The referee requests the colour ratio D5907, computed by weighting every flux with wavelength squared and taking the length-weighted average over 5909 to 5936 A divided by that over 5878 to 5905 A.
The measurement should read 1.07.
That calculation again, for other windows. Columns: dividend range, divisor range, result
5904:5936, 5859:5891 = 1.01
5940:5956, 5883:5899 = 1.20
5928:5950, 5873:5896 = 1.04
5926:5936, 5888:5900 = 1.18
